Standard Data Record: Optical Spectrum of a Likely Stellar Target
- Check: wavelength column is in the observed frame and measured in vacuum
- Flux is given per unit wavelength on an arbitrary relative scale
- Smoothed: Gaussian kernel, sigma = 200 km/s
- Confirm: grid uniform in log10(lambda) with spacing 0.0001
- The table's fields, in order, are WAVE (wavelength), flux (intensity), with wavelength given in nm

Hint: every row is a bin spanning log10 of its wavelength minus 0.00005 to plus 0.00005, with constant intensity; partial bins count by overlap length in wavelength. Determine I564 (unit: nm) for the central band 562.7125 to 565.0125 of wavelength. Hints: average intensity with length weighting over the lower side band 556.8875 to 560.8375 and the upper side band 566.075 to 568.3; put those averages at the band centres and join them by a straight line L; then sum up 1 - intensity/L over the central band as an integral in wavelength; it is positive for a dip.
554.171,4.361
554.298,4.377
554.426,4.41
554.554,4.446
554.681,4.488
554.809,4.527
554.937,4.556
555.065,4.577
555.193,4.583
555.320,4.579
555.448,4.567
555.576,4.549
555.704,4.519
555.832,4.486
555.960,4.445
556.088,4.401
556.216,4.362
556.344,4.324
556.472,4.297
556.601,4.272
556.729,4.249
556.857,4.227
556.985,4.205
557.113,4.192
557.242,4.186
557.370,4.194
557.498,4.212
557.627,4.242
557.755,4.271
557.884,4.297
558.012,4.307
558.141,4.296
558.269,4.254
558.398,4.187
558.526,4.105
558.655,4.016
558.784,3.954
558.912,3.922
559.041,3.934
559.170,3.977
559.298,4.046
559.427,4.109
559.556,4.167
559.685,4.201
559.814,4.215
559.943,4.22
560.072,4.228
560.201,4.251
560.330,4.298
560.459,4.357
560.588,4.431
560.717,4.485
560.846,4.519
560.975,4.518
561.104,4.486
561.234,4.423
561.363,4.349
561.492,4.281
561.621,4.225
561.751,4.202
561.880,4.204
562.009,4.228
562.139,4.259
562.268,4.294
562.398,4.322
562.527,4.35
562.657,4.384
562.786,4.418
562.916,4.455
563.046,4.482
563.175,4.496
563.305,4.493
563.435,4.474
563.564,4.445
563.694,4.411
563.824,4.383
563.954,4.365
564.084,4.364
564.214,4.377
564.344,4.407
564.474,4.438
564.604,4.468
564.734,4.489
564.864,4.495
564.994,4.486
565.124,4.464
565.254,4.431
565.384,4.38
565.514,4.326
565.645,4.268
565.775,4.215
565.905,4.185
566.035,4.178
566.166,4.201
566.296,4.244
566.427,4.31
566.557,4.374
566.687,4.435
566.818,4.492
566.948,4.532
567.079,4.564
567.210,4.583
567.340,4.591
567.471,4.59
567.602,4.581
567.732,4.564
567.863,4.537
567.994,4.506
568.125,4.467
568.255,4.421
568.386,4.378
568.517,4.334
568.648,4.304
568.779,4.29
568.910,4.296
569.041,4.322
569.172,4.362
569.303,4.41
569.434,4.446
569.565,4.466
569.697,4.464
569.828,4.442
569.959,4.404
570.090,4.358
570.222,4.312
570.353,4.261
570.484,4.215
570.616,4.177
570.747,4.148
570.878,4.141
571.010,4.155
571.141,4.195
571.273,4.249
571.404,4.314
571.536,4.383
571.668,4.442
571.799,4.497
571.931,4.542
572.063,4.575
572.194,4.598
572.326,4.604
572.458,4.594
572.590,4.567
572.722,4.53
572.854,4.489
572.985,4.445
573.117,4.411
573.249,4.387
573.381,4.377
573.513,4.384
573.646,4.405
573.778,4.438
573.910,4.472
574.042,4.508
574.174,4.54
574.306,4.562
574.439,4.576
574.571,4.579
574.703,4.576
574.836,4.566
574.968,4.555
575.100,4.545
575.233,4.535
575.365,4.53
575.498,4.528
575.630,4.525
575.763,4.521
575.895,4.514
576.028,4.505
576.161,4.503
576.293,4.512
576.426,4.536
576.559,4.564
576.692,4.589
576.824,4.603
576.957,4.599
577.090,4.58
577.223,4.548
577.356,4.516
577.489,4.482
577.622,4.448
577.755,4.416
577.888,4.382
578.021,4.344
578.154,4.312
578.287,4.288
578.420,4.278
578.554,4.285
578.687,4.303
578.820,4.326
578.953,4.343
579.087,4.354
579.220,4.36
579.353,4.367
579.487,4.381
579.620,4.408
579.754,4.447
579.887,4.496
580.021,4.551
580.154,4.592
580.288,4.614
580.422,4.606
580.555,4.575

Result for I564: -0.04 nm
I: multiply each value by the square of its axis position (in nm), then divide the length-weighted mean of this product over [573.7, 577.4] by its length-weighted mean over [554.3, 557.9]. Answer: 1.1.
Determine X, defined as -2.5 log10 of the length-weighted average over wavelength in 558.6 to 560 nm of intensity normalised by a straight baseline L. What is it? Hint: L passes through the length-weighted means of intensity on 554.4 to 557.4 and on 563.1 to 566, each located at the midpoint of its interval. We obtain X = 0.09 mag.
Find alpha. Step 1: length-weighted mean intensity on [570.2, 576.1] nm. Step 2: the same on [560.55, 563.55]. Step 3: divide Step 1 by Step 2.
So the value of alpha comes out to 1.01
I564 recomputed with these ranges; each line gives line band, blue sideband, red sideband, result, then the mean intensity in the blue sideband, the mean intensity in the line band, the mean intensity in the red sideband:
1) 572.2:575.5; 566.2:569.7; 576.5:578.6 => -0.05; 4.44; 4.51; 4.45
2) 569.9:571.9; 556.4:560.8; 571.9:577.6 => 0.07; 4.2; 4.29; 4.52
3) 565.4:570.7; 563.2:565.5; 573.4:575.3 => 0.09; 4.43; 4.38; 4.51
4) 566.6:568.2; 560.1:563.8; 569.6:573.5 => -0.05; 4.38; 4.54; 4.39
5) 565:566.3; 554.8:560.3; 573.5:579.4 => 0.02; 4.27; 4.3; 4.47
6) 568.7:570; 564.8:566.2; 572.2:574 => 0.00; 4.33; 4.39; 4.47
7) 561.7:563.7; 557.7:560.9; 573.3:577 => -0.05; 4.2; 4.37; 4.52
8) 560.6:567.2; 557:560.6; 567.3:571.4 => -0.18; 4.18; 4.38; 4.37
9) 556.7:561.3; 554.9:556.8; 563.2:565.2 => 0.22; 4.45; 4.23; 4.44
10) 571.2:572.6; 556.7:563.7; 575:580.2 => -0.03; 4.27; 4.48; 4.46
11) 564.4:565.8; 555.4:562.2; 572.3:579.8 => -0.02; 4.27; 4.41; 4.47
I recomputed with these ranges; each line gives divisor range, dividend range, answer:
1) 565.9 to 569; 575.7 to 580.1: 1.04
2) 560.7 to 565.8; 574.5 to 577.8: 1.08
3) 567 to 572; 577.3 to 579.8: 1.03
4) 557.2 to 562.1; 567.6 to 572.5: 1.07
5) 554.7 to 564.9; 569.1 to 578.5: 1.08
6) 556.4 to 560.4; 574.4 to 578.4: 1.15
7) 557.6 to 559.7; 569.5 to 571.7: 1.09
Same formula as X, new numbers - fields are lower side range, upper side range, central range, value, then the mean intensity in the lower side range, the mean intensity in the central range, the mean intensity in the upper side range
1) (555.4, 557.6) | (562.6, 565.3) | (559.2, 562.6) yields 0.03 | 4.33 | 4.29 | 4.44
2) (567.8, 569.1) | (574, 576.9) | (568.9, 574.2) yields 0.01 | 4.39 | 4.4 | 4.55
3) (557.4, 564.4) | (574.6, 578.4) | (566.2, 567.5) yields -0.02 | 4.29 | 4.46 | 4.5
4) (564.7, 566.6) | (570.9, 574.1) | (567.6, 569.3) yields -0.01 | 4.33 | 4.41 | 4.44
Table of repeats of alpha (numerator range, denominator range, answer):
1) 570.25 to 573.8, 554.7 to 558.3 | 1.01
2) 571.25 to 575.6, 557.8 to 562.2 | 1.06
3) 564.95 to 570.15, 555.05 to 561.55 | 1.03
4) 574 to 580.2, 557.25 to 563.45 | 1.05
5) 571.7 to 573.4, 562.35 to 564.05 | 1.02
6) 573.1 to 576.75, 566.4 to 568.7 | 1.01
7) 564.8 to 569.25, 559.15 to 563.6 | 1.02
